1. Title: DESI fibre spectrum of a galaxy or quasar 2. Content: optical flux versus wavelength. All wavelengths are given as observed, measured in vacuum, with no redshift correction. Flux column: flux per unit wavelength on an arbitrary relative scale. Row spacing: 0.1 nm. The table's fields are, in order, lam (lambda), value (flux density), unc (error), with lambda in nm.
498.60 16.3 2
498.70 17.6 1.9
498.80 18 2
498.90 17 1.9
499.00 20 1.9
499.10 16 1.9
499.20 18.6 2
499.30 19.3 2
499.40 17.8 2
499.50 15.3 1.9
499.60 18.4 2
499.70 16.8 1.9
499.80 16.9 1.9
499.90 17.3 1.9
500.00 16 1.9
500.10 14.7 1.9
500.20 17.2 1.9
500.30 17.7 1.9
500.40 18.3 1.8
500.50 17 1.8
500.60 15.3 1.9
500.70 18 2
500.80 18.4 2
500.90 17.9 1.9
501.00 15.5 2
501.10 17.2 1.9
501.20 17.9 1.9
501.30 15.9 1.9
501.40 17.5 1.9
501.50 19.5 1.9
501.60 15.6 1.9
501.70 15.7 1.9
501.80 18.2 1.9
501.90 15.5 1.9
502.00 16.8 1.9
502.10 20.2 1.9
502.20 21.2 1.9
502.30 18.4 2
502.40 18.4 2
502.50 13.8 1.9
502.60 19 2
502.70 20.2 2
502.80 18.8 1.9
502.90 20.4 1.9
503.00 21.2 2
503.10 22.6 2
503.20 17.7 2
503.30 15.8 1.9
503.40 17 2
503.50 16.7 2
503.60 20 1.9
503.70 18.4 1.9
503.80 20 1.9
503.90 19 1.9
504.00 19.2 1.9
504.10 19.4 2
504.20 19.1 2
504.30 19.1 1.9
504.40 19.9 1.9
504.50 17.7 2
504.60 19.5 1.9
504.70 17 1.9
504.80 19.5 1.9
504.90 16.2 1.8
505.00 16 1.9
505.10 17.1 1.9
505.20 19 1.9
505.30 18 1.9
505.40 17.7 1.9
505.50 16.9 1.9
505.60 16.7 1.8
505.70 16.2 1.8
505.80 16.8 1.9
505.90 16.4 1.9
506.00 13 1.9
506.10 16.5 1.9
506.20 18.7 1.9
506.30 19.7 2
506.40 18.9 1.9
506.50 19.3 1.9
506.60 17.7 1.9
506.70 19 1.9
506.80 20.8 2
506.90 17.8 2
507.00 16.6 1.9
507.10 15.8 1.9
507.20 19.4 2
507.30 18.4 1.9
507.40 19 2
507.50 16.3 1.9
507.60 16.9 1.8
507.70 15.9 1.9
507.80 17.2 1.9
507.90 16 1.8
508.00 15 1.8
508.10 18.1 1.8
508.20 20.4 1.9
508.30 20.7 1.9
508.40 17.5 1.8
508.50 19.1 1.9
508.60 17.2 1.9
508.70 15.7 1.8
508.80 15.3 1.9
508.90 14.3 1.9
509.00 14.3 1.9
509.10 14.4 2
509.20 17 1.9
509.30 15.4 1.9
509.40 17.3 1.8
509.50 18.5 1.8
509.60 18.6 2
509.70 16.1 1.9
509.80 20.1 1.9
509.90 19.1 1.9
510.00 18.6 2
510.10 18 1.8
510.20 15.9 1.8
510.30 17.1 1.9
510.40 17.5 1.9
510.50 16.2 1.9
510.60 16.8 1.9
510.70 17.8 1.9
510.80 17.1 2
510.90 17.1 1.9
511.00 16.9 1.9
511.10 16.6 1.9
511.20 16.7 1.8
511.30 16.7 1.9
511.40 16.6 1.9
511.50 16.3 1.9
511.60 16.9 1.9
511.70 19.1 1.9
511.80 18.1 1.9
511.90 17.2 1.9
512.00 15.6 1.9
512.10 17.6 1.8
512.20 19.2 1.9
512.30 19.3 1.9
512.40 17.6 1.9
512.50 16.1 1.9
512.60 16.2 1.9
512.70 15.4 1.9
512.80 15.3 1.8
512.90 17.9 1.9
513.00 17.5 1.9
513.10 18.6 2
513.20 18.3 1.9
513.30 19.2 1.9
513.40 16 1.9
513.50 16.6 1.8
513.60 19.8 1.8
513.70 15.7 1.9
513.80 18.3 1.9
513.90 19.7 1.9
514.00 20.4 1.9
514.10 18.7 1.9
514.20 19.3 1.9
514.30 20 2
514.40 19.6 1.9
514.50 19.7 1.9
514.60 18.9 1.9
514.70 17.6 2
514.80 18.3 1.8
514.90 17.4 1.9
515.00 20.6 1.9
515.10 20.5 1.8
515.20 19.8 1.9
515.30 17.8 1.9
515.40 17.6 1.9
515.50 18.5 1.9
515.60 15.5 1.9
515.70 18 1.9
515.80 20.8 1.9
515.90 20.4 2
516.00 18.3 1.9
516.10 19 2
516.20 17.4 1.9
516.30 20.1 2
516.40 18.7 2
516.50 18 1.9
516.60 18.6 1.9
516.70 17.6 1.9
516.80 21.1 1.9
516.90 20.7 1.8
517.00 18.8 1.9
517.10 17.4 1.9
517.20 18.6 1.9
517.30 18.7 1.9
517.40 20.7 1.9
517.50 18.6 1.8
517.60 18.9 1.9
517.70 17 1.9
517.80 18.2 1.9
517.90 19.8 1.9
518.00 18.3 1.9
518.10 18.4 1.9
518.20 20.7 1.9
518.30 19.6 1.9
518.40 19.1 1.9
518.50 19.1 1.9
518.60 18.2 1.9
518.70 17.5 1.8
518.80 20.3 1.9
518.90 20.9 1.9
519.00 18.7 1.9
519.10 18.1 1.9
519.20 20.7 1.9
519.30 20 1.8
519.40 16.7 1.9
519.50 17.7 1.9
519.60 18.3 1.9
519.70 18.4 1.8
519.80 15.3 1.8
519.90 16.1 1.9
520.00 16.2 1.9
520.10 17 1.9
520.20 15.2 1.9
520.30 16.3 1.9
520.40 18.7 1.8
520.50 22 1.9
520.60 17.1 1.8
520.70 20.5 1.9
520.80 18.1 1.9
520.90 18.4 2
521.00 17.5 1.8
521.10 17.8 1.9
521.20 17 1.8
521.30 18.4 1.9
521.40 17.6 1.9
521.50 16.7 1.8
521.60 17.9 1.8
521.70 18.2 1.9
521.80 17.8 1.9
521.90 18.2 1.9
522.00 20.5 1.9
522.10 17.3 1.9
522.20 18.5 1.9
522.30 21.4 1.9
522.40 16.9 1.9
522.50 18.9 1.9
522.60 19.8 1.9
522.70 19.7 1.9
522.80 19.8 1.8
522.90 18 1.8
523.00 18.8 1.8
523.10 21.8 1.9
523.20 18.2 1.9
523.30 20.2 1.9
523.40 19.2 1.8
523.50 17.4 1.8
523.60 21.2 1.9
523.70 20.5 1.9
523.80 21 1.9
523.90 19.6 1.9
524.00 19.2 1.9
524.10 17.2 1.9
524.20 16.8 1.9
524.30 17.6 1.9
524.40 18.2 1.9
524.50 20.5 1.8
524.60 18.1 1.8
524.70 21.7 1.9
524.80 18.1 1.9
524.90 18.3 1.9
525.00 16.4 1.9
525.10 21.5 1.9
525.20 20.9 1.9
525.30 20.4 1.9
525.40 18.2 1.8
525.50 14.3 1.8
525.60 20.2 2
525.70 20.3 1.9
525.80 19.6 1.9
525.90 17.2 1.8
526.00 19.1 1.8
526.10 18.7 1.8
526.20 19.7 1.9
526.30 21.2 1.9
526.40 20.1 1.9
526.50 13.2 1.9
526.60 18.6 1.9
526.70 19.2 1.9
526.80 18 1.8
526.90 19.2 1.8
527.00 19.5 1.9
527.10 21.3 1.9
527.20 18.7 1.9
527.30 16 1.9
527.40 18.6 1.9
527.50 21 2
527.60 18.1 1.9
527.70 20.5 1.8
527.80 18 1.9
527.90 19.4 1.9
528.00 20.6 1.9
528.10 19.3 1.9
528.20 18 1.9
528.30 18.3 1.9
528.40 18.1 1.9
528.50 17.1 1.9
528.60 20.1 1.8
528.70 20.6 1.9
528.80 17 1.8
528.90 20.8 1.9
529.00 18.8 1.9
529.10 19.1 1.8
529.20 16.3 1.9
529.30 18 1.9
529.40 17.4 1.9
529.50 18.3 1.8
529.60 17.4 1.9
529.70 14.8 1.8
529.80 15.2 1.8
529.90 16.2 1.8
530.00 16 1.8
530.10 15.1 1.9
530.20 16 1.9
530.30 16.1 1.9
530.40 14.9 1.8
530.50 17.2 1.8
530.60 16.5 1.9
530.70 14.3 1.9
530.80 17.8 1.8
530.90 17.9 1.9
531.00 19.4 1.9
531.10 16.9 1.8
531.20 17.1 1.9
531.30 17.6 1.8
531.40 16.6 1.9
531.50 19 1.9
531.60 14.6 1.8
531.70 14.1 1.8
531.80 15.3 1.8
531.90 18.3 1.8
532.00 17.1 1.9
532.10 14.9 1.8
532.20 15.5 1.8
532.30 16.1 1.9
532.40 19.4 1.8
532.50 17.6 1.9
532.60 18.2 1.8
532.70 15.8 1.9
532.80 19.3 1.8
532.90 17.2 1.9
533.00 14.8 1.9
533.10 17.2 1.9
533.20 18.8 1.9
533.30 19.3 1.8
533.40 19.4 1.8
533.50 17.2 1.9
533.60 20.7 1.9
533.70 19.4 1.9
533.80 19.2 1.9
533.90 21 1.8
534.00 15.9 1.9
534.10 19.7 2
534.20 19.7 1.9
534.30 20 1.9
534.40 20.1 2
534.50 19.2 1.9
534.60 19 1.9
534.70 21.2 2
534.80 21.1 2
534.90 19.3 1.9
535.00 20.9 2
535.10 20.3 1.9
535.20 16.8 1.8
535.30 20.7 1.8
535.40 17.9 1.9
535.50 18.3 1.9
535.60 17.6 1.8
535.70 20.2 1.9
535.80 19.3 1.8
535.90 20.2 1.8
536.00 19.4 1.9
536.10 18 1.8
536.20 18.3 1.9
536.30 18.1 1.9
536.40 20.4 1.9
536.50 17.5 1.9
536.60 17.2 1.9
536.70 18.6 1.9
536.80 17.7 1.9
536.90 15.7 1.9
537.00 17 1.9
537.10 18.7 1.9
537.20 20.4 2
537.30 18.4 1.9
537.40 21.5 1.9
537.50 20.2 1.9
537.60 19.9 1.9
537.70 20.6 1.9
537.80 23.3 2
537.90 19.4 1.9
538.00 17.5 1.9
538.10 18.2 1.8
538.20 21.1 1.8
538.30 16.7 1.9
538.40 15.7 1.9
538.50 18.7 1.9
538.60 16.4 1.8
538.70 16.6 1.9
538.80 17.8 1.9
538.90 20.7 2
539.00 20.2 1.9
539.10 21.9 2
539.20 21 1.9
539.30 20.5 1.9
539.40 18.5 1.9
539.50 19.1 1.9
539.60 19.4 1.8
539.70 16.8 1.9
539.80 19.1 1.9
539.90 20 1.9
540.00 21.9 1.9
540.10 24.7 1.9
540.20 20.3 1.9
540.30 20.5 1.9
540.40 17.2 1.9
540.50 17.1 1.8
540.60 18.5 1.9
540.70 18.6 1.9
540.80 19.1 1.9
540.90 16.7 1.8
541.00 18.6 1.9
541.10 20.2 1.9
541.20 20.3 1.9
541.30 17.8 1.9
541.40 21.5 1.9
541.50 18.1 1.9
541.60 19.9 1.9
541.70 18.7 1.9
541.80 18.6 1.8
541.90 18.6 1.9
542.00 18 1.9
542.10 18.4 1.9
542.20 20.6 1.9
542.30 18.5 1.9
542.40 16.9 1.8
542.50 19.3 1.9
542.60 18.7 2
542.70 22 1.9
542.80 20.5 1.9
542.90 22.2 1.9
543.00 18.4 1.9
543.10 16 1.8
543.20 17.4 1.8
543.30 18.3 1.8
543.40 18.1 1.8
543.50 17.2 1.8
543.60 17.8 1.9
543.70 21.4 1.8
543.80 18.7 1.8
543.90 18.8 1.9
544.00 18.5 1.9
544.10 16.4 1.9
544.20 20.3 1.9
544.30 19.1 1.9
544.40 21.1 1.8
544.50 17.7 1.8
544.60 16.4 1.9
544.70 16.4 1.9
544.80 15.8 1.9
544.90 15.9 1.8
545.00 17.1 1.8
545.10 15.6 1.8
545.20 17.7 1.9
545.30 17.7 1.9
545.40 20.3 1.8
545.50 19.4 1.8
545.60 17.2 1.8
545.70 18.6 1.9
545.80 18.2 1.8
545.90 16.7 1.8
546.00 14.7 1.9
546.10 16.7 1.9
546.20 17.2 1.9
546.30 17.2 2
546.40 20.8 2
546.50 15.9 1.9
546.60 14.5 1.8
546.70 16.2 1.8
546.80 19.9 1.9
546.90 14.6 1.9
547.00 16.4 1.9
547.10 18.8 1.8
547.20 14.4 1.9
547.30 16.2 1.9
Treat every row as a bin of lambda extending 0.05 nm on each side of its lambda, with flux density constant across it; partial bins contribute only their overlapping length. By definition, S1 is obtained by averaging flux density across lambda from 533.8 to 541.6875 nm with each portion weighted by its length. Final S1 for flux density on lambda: 19.2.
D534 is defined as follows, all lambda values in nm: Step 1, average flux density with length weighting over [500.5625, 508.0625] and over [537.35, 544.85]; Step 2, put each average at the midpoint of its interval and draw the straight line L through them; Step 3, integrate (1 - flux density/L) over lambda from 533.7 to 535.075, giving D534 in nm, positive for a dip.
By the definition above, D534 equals -0.07 nm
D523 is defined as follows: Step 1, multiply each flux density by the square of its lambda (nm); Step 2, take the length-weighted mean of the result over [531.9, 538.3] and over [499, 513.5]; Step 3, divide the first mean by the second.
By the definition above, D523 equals 1.19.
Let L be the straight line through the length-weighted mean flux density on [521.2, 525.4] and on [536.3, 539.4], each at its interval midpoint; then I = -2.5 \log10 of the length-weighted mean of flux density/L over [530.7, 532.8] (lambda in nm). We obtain 0.12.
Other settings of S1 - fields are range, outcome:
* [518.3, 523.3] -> 18.4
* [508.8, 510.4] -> 16.9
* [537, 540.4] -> 19.5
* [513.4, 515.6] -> 18.7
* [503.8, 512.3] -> 17.5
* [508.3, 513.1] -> 17.1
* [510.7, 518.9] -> 18.3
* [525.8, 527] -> 18.6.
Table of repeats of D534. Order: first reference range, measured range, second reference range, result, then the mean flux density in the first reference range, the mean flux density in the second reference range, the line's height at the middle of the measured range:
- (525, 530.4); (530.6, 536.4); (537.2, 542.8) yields 0.18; 18.4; 19.3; 18.8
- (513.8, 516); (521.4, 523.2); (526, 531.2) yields -0.03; 19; 18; 18.5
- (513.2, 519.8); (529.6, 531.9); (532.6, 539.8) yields 0.31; 18.8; 18.9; 18.9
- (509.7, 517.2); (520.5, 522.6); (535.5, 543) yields 0.00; 18.1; 19.1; 18.4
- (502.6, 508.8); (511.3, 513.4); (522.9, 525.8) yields 0.12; 18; 19.1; 18.4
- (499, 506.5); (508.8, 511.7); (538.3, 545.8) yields 0.17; 17.8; 18.7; 18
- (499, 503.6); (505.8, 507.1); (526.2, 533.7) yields 0.00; 17.7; 17.7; 17.7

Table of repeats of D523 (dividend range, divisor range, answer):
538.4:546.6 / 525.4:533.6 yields 1.10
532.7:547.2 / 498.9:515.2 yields 1.19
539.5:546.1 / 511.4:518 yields 1.13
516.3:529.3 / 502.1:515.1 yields 1.11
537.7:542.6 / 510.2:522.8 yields 1.15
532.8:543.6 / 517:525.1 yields 1.09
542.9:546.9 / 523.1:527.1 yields 1.01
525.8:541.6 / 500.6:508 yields 1.16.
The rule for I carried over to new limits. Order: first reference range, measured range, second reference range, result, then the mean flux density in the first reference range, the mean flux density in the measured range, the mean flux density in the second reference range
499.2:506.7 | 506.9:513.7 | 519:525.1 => 0.05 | 17.8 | 17.2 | 18.5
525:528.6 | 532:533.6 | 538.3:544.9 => 0.08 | 18.9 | 17.5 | 18.9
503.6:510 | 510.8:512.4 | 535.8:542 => 0.03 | 17.7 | 17.3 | 19.1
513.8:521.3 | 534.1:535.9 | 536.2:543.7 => -0.03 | 18.6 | 19.5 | 19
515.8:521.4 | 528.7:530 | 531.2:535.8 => 0.05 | 18.5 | 17.5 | 18.3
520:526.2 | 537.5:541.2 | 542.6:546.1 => -0.06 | 18.7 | 19.3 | 18.2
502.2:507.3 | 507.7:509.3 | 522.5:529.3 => 0.10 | 18.2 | 16.7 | 19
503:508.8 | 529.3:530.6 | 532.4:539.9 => 0.15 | 17.9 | 16.3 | 18.9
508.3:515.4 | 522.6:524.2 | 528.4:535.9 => -0.09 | 17.6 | 19.4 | 17.9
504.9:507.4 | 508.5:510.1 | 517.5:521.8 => 0.05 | 17.6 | 16.9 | 18.3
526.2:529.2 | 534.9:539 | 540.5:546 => -0.01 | 18.9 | 18.8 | 18.4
